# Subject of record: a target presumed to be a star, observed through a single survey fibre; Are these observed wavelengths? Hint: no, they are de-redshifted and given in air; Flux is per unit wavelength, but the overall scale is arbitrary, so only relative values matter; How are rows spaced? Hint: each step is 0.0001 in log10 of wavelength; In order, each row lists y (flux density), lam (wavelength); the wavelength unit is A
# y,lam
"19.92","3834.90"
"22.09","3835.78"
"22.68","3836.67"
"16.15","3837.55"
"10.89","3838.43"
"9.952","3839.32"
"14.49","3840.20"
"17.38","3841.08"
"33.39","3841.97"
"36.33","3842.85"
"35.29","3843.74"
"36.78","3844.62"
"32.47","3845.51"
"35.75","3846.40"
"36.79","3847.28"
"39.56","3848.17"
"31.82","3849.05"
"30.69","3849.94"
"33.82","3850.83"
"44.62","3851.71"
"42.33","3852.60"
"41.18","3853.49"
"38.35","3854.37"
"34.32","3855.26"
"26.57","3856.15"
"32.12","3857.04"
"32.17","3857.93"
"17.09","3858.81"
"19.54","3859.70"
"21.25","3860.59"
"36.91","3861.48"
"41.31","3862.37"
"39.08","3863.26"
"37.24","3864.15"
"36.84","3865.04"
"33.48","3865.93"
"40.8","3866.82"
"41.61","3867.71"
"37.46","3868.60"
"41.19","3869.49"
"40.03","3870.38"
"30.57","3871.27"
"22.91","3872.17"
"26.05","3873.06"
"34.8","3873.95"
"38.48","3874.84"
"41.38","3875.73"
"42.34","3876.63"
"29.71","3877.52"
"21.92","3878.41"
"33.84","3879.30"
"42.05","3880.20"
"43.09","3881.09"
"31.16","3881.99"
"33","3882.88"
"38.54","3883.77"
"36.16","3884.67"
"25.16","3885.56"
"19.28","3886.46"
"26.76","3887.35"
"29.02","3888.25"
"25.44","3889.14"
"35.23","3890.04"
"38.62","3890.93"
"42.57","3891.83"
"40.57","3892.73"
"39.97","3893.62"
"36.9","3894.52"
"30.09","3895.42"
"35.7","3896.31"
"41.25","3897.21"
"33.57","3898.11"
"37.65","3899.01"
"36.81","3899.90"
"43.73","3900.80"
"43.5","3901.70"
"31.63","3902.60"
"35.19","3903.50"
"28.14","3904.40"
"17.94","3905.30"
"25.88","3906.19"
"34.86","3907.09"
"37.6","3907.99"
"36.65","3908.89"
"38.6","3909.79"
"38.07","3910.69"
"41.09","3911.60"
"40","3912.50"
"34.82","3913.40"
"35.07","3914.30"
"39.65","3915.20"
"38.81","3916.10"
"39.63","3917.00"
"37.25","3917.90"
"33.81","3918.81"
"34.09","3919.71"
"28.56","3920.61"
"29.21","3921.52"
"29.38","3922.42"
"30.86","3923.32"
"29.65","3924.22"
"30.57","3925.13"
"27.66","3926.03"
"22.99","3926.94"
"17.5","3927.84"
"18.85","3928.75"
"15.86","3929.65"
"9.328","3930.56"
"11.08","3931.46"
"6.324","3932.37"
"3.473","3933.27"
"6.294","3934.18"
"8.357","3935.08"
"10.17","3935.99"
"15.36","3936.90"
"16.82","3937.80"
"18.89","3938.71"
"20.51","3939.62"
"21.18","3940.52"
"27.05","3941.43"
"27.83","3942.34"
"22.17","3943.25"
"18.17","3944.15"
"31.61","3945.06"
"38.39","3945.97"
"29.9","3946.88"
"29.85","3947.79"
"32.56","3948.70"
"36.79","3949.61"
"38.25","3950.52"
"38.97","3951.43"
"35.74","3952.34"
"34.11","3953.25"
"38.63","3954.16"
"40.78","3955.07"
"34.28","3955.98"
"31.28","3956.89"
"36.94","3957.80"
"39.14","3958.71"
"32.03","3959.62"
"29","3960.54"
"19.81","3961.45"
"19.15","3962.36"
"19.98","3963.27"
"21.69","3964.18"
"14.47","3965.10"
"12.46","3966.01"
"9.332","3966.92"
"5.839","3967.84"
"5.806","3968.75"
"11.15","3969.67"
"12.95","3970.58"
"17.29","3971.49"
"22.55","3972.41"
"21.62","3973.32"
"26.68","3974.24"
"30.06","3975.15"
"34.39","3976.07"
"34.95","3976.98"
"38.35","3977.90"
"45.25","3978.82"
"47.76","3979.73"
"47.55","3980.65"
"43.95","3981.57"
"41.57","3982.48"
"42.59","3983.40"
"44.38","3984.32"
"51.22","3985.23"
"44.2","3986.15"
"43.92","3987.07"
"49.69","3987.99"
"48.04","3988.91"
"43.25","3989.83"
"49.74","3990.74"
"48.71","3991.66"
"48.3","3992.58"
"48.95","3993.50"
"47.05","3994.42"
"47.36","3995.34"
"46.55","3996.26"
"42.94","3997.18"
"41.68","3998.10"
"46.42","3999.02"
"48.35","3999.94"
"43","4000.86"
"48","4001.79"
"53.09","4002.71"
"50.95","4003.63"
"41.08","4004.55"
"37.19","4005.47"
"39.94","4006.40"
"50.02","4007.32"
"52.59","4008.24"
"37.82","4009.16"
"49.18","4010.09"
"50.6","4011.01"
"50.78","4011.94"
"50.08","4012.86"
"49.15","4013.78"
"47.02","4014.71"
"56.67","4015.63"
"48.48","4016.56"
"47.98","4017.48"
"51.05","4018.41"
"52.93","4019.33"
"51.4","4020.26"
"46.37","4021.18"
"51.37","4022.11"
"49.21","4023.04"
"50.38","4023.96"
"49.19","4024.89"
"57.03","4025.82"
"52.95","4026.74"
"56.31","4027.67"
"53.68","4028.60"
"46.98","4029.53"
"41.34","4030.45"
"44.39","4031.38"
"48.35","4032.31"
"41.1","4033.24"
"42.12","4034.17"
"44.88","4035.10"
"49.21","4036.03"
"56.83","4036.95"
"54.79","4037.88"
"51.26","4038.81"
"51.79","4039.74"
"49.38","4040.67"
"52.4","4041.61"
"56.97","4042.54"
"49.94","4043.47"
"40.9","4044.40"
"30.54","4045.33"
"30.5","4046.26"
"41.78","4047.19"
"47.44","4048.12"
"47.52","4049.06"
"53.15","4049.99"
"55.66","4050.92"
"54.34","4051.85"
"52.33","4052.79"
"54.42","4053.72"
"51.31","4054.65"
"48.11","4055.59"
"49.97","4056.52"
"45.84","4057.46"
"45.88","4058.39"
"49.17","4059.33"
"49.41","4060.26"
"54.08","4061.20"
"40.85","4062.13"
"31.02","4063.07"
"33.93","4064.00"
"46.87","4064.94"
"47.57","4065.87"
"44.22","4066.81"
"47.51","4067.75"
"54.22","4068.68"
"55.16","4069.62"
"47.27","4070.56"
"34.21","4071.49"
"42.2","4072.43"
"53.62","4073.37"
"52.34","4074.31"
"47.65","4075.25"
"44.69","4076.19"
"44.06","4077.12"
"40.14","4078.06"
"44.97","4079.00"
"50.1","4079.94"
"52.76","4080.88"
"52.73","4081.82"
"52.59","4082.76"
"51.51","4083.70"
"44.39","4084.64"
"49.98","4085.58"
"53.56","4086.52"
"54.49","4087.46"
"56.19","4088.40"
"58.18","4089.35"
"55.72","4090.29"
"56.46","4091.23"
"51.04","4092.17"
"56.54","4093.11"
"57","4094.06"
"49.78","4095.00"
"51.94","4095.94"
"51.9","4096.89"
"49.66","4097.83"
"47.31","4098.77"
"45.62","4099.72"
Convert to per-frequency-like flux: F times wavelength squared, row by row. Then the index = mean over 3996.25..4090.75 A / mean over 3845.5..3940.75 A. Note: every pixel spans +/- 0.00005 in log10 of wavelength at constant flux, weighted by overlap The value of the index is 1.67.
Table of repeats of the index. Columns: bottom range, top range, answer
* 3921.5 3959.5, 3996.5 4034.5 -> 1.97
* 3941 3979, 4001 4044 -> 1.87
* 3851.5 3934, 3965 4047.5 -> 1.41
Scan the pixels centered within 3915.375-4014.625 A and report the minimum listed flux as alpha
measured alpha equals 3.473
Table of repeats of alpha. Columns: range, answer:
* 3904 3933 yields 6.324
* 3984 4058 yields 30.5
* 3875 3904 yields 19.28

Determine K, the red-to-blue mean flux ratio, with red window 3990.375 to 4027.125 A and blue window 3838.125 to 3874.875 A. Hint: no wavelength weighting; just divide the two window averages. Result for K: 1.49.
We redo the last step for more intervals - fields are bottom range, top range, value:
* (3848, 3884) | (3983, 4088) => 1.38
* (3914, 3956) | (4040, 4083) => 1.79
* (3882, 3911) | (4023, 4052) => 1.42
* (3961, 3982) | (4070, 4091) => 2.02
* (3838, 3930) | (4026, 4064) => 1.45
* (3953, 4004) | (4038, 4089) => 1.34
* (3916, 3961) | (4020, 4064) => 1.81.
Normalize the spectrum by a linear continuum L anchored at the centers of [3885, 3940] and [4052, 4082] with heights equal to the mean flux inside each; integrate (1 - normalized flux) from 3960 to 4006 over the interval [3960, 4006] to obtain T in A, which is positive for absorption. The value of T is 2.3 A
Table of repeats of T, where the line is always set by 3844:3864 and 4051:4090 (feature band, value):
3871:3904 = 1.6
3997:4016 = -1.2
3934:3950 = 6.7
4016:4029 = -1.7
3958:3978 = 9.6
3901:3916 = 1.0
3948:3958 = 1.1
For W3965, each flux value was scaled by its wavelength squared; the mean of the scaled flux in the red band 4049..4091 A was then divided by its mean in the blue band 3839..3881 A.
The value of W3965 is 1.6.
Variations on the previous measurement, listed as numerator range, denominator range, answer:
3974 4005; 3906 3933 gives 1.56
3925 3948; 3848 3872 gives 0.58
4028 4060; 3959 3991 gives 1.61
